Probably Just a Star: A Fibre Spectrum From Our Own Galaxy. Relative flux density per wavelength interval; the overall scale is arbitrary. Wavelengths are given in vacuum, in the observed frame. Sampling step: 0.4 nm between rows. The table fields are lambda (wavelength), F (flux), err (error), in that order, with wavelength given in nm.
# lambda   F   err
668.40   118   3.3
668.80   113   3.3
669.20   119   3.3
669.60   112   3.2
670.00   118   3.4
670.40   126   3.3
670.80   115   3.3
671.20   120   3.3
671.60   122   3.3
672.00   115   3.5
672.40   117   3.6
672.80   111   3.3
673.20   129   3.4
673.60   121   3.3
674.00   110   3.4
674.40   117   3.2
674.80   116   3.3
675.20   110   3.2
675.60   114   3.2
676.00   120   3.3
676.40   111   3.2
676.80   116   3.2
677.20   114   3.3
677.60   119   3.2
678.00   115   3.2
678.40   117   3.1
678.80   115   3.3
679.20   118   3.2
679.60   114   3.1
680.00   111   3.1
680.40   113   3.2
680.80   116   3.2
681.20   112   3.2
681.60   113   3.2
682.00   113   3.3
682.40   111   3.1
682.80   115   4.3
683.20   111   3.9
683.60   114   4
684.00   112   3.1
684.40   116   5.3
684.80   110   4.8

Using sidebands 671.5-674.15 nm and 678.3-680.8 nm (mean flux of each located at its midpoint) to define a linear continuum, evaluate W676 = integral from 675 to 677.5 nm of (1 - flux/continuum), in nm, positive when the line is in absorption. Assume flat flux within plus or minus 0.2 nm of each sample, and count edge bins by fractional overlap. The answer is 0.04 nm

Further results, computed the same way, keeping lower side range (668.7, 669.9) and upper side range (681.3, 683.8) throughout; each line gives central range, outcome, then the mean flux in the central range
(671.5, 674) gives -0.084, 118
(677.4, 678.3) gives -0.027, 117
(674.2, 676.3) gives -0.021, 115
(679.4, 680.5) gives 0.006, 113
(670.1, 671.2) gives -0.051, 120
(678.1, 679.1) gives -0.023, 116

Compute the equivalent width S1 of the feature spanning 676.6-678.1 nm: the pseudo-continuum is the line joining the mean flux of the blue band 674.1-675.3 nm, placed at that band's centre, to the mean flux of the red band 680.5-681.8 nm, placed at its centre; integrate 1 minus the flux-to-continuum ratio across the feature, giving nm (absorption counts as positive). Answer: -0.03 nm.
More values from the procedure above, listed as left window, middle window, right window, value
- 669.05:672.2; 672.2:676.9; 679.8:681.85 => 0.012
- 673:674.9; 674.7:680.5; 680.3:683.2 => 0.061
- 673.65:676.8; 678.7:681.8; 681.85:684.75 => -0.012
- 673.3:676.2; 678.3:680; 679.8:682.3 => -0.023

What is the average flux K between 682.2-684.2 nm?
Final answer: 113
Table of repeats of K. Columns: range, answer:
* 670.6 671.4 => 117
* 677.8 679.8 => 116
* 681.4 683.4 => 113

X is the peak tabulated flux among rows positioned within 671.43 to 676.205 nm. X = 129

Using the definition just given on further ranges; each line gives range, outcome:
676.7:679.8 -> 119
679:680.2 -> 118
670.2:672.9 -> 126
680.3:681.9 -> 116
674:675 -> 117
